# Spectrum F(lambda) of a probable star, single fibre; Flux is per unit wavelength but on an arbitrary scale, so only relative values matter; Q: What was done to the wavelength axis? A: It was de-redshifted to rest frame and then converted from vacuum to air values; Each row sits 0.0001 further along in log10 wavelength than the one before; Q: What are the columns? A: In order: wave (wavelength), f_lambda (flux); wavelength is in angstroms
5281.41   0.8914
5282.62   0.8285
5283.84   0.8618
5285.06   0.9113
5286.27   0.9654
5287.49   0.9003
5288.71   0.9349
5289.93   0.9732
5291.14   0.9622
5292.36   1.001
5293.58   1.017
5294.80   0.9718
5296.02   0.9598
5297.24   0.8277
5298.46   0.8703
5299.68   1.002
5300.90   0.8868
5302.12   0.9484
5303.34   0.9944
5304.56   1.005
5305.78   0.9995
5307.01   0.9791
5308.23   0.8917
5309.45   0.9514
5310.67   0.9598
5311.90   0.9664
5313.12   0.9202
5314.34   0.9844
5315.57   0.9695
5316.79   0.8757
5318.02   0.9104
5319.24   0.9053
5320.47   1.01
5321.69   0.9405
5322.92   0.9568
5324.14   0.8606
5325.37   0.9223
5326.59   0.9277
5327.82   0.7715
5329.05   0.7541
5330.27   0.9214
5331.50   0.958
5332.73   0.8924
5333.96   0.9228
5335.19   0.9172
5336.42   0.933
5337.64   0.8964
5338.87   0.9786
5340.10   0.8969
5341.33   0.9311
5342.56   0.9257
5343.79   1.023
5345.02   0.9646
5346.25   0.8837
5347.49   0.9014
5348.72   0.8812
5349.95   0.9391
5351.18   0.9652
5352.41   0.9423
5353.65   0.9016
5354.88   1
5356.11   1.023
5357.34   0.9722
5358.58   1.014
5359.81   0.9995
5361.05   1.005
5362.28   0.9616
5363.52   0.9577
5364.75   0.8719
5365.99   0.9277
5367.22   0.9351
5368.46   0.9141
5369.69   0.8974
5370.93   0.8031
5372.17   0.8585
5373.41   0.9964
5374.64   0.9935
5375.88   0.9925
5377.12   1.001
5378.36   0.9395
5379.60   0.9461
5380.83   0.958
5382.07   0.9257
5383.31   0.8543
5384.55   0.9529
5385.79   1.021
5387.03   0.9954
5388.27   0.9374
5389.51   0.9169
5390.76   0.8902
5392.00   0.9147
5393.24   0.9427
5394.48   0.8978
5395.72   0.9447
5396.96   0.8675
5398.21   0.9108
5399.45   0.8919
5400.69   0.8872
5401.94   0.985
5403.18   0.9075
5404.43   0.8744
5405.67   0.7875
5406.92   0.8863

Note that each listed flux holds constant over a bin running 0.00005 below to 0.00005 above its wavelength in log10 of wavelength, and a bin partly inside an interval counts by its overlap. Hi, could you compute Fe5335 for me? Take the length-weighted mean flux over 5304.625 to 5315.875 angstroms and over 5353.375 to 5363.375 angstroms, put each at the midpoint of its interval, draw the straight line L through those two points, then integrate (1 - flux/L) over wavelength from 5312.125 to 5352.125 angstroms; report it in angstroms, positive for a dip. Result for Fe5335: 2.1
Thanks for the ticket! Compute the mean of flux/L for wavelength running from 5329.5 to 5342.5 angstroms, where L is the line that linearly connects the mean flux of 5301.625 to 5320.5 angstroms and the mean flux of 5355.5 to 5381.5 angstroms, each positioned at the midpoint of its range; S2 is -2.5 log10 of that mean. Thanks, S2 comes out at 0.03 mag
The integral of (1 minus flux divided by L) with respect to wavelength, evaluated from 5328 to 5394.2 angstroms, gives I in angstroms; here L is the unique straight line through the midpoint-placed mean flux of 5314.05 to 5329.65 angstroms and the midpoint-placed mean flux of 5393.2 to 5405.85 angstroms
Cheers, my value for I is -2.35 angstroms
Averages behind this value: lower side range 0.905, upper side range 0.902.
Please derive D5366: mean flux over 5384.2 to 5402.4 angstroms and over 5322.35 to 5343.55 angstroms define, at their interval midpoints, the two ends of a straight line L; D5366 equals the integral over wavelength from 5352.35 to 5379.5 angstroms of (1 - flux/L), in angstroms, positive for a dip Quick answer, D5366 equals -0.93 angstroms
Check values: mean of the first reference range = 0.906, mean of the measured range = 0.95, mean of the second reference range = 0.929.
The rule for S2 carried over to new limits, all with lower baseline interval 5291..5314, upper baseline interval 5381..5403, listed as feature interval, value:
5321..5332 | 0.065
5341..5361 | -0.020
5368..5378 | -0.001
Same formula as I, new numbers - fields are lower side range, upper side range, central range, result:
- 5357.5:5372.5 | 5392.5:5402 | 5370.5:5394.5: -0.48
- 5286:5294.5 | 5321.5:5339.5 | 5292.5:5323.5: -0.38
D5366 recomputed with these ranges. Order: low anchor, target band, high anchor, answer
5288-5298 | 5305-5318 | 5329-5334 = -0.3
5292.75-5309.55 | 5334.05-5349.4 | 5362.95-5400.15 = 0.2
